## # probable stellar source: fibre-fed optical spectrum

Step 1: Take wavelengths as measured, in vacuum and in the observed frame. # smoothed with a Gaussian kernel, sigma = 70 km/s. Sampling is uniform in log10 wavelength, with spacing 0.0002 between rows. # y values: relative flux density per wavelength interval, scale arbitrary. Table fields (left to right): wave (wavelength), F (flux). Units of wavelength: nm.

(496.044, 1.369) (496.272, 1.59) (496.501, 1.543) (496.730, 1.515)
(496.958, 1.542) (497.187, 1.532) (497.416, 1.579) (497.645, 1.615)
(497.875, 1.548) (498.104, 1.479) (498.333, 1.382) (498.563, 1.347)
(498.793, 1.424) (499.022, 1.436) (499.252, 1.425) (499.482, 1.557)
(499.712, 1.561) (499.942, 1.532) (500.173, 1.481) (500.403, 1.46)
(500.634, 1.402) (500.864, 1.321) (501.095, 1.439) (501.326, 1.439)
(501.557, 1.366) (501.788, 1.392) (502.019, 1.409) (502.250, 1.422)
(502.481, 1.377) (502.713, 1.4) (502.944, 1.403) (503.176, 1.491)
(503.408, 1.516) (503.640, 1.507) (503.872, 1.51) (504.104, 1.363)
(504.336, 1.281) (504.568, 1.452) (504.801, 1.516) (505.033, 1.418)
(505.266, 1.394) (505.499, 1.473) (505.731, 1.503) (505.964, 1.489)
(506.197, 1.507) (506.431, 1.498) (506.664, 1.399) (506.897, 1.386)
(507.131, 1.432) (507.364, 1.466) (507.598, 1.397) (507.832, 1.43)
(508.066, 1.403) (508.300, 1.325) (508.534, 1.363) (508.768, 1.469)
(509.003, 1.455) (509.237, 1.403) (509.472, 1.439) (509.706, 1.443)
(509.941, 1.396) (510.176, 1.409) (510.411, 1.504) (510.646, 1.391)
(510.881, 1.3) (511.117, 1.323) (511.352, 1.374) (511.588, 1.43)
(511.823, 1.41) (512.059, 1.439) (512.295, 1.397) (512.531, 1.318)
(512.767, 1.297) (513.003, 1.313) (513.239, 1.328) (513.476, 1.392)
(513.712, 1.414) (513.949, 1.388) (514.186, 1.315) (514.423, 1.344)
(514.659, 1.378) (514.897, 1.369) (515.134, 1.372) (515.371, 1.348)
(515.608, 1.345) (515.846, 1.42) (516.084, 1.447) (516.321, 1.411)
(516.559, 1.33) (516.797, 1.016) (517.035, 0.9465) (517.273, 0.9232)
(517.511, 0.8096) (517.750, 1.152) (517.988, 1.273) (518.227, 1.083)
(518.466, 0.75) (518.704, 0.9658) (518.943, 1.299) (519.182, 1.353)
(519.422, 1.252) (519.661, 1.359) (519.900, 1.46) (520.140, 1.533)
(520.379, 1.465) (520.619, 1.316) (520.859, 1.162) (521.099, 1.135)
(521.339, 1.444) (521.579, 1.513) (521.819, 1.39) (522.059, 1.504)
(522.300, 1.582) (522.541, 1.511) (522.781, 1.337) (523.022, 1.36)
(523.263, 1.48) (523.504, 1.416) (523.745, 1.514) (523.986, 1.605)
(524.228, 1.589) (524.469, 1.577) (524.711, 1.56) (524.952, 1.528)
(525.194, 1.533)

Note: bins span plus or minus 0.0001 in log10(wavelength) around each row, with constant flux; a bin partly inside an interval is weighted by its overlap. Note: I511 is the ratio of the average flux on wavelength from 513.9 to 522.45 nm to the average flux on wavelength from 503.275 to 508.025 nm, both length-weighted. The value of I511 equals 0.89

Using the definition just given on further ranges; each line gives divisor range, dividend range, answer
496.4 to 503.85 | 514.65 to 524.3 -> 0.90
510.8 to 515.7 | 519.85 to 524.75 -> 1.06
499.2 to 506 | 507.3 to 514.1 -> 0.97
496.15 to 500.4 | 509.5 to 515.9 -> 0.92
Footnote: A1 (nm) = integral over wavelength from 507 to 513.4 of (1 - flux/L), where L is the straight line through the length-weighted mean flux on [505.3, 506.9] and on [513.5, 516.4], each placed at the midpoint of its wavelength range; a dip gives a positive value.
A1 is 0.14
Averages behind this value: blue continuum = 1.47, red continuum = 1.38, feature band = 1.39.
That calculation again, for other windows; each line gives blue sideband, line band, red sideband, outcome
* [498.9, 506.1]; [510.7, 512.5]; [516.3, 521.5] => -0.10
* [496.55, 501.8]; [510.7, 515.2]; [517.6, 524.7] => 0.12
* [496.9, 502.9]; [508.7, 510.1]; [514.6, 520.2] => -0.11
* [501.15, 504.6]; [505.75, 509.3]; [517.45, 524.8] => -0.07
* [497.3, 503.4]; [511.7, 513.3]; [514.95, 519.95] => -0.10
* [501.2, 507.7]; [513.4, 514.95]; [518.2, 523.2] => 0.00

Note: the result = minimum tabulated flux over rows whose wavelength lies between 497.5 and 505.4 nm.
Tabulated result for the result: 1.281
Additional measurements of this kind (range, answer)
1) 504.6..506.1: 1.394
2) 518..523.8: 0.75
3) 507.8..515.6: 1.297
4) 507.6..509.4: 1.325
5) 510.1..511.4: 1.3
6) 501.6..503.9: 1.377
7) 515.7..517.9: 0.8096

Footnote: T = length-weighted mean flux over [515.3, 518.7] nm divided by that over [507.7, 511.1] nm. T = 0.8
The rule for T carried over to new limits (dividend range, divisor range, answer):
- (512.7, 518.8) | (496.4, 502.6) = 0.84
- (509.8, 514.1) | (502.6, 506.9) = 0.95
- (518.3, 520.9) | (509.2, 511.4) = 0.90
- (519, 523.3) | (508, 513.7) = 1.00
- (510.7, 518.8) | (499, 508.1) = 0.88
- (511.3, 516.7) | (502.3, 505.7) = 0.95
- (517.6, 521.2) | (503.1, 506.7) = 0.85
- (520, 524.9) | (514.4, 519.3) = 1.21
